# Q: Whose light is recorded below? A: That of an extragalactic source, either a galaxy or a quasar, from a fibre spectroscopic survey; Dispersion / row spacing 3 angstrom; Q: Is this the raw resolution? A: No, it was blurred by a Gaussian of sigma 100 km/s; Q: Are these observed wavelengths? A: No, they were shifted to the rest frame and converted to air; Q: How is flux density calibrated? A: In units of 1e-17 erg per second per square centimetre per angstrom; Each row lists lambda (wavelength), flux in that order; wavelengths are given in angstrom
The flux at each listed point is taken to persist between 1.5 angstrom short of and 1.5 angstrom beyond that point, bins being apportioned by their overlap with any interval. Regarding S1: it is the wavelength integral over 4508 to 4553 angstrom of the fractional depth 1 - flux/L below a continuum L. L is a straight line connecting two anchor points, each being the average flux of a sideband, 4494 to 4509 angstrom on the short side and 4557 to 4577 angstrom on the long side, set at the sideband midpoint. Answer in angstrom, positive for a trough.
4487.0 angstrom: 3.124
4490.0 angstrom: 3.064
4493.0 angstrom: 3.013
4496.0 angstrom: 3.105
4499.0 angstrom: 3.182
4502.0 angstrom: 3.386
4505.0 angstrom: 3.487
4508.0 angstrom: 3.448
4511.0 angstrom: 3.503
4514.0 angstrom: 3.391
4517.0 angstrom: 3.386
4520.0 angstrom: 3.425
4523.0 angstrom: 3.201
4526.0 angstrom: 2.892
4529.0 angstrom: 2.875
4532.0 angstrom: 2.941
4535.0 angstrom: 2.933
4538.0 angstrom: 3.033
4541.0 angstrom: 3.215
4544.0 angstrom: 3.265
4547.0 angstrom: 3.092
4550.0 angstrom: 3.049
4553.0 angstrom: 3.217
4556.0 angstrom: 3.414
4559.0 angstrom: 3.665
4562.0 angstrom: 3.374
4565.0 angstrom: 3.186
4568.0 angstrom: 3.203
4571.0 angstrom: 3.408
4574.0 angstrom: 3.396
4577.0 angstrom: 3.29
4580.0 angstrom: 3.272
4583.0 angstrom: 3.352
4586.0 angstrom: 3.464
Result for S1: 2.2 angstrom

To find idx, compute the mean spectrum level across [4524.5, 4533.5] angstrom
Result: 2.9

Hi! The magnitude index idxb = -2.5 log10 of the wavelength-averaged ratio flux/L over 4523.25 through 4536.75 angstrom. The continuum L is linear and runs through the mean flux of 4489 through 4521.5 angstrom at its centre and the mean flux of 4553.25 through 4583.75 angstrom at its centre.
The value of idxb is 0.13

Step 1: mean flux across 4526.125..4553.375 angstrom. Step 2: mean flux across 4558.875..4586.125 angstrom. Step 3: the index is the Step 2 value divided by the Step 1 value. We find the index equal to 1.1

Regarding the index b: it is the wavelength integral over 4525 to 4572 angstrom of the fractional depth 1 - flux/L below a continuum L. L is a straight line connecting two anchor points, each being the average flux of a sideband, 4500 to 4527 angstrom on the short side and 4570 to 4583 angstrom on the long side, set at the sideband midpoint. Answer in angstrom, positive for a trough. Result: 2.4 angstrom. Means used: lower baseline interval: 3.35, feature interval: 3.17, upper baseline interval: 3.34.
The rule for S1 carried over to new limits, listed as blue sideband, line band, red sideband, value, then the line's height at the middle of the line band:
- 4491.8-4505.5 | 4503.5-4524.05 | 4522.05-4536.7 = -2.11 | 3.09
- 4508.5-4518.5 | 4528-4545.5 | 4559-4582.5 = 1.75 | 3.39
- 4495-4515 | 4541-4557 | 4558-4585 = 0.72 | 3.35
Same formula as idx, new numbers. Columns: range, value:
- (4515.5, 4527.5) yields 3.23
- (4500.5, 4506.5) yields 3.44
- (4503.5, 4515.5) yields 3.46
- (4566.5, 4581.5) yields 3.31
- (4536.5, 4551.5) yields 3.13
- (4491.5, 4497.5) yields 3.06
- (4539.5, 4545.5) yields 3.24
